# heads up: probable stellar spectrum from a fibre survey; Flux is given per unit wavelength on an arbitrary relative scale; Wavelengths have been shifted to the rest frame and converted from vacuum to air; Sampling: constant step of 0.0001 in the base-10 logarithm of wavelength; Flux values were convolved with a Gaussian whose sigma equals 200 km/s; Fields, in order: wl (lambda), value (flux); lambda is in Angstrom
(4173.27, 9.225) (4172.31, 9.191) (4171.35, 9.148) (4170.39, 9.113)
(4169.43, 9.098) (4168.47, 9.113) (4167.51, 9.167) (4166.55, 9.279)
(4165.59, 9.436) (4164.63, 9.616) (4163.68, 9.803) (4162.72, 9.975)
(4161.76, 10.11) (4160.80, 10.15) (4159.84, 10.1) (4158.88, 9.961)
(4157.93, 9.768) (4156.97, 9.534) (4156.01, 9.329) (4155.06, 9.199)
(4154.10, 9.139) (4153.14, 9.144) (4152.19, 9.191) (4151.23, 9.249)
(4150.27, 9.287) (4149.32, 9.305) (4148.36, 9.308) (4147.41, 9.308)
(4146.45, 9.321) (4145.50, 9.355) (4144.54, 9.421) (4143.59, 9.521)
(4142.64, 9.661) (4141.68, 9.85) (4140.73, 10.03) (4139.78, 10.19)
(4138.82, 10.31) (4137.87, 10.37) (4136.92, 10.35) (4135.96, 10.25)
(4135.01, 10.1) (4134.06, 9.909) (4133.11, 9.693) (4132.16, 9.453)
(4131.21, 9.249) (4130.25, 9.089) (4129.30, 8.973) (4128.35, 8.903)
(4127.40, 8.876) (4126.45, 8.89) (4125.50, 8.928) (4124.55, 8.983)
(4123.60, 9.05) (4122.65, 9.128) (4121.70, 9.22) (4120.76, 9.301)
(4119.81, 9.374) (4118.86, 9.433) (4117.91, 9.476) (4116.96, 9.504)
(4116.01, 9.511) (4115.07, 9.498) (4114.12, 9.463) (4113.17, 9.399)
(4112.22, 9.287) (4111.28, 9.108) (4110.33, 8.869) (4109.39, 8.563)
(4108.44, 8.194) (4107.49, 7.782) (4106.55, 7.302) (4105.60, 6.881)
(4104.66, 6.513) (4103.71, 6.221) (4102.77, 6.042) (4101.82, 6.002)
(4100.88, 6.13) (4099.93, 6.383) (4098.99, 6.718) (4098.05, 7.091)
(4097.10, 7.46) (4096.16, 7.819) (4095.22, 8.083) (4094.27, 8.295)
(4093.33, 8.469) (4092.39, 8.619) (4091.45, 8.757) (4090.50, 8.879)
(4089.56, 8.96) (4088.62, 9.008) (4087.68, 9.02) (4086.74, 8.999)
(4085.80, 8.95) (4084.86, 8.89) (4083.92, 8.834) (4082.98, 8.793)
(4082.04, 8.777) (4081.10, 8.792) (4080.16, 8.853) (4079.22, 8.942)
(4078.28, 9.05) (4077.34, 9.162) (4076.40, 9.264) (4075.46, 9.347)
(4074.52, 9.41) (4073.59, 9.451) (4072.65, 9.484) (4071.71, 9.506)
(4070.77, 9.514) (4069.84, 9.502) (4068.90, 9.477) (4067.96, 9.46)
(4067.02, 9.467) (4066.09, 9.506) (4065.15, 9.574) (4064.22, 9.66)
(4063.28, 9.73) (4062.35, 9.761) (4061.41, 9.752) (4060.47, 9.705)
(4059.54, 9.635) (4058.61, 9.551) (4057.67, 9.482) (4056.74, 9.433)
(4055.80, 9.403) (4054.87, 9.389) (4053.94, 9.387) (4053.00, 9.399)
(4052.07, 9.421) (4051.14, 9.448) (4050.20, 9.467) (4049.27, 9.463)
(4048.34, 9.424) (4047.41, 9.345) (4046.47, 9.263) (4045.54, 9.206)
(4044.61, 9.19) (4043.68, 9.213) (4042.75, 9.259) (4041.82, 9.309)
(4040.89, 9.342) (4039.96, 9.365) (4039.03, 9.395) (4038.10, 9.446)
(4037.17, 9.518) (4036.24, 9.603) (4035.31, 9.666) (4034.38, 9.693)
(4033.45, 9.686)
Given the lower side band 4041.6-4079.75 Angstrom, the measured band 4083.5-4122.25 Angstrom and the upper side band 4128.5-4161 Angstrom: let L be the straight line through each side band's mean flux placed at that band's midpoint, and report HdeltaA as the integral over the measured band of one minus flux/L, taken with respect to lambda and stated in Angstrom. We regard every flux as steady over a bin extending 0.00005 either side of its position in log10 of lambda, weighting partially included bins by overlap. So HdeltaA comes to 4.9 Angstrom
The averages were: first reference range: 9.42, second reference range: 9.61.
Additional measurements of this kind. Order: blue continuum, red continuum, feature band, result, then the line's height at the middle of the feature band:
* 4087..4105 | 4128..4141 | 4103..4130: 0.2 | 8.77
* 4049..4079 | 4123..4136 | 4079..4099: 1.8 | 9.4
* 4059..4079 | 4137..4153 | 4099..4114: 3.2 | 9.55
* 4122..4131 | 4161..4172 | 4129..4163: -1.6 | 9.21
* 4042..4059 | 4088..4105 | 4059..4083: -2.3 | 8.56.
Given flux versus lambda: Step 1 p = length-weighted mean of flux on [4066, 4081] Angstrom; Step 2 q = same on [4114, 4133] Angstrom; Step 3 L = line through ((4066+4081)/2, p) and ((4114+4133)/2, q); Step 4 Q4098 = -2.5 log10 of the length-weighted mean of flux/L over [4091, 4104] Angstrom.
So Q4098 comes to 0.26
